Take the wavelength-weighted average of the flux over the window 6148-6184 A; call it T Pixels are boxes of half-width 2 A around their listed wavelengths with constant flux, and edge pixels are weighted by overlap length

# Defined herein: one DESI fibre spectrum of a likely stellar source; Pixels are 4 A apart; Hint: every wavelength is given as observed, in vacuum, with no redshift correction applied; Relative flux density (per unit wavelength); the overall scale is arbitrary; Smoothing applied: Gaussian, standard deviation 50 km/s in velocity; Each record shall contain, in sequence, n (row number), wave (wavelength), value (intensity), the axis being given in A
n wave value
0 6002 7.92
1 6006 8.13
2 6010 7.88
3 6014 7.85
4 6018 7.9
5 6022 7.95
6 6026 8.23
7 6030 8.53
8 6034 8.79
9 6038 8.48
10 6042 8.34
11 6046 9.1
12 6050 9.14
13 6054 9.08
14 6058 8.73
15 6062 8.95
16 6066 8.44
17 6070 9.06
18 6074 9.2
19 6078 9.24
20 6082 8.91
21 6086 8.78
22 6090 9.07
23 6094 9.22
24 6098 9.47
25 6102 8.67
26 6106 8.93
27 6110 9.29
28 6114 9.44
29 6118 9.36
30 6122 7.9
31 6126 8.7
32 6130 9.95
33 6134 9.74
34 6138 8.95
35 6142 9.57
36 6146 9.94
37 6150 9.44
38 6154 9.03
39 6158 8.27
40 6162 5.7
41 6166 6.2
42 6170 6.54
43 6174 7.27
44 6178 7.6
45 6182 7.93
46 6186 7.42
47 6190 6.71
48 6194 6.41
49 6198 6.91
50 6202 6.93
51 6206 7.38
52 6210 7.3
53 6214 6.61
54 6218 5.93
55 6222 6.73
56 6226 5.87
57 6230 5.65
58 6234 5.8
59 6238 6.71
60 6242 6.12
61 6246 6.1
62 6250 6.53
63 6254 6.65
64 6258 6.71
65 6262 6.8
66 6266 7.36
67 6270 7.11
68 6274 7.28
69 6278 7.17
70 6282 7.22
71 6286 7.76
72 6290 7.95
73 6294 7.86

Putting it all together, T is 7.55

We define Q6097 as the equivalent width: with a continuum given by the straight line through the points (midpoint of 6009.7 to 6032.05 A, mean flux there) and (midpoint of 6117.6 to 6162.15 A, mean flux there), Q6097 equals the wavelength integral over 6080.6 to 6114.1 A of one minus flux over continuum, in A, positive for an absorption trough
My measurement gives -1.6 A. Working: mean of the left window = 8.07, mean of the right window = 8.99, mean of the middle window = 9.07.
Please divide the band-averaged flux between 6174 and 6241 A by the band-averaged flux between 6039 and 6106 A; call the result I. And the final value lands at 0.8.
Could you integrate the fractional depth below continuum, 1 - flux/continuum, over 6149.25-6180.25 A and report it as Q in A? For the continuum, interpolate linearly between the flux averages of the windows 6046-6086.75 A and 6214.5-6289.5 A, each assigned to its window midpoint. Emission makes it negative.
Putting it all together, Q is 1.3 A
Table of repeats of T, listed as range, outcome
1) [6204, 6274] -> 6.57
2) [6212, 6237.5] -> 6.13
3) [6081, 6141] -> 9.1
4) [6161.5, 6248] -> 6.64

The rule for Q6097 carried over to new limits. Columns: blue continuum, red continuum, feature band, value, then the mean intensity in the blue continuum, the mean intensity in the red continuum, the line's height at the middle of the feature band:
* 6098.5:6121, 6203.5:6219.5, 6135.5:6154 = -2.47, 9.11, 6.84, 8.32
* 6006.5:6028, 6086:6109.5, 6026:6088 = -2.36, 7.97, 9.06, 8.51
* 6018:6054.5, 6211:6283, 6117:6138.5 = -3.90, 8.57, 6.58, 7.7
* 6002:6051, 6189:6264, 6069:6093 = -3.73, 8.33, 6.52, 7.83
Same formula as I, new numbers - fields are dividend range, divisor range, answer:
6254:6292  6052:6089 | 0.81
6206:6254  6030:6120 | 0.71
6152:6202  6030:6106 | 0.80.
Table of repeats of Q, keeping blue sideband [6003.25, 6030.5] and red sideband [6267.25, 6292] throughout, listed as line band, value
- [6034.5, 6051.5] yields -1.7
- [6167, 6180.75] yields 1.0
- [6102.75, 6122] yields -3.1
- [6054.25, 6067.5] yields -1.4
